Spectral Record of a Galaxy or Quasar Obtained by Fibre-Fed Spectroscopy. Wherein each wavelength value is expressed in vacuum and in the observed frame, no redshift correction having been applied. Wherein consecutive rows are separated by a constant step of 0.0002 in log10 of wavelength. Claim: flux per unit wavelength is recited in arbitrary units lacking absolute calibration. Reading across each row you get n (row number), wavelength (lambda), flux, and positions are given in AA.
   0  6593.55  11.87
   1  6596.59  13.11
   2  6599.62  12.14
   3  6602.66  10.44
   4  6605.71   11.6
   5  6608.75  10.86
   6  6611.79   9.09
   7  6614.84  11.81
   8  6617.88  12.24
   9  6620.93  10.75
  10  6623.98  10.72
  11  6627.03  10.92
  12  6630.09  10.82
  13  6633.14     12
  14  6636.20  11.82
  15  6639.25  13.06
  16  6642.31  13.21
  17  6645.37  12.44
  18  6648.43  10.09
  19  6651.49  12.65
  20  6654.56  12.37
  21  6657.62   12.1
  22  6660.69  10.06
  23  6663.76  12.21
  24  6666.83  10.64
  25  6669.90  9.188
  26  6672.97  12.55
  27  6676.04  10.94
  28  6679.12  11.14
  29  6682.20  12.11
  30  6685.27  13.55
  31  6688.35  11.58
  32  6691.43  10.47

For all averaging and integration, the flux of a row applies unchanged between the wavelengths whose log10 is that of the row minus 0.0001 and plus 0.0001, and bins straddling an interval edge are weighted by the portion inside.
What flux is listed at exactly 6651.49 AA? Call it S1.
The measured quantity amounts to 12.65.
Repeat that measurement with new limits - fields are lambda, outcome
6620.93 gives 10.75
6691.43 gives 10.47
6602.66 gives 10.44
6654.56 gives 12.37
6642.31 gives 13.21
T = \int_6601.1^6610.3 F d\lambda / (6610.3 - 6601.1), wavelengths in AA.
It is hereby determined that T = 11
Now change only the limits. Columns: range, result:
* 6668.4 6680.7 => 11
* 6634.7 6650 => 12.1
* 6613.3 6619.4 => 12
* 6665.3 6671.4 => 9.92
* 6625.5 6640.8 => 11.7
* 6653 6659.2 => 12.2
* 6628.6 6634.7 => 11.4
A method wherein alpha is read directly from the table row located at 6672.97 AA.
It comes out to 12.55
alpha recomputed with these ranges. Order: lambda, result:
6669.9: 9.188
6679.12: 11.14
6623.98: 10.72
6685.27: 13.55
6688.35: 11.58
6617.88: 12.24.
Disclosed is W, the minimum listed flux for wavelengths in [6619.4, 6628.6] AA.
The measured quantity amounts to 10.72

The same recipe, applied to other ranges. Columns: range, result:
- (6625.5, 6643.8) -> 10.82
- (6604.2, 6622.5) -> 9.09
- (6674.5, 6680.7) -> 10.94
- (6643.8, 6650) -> 10.09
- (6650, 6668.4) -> 10.06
